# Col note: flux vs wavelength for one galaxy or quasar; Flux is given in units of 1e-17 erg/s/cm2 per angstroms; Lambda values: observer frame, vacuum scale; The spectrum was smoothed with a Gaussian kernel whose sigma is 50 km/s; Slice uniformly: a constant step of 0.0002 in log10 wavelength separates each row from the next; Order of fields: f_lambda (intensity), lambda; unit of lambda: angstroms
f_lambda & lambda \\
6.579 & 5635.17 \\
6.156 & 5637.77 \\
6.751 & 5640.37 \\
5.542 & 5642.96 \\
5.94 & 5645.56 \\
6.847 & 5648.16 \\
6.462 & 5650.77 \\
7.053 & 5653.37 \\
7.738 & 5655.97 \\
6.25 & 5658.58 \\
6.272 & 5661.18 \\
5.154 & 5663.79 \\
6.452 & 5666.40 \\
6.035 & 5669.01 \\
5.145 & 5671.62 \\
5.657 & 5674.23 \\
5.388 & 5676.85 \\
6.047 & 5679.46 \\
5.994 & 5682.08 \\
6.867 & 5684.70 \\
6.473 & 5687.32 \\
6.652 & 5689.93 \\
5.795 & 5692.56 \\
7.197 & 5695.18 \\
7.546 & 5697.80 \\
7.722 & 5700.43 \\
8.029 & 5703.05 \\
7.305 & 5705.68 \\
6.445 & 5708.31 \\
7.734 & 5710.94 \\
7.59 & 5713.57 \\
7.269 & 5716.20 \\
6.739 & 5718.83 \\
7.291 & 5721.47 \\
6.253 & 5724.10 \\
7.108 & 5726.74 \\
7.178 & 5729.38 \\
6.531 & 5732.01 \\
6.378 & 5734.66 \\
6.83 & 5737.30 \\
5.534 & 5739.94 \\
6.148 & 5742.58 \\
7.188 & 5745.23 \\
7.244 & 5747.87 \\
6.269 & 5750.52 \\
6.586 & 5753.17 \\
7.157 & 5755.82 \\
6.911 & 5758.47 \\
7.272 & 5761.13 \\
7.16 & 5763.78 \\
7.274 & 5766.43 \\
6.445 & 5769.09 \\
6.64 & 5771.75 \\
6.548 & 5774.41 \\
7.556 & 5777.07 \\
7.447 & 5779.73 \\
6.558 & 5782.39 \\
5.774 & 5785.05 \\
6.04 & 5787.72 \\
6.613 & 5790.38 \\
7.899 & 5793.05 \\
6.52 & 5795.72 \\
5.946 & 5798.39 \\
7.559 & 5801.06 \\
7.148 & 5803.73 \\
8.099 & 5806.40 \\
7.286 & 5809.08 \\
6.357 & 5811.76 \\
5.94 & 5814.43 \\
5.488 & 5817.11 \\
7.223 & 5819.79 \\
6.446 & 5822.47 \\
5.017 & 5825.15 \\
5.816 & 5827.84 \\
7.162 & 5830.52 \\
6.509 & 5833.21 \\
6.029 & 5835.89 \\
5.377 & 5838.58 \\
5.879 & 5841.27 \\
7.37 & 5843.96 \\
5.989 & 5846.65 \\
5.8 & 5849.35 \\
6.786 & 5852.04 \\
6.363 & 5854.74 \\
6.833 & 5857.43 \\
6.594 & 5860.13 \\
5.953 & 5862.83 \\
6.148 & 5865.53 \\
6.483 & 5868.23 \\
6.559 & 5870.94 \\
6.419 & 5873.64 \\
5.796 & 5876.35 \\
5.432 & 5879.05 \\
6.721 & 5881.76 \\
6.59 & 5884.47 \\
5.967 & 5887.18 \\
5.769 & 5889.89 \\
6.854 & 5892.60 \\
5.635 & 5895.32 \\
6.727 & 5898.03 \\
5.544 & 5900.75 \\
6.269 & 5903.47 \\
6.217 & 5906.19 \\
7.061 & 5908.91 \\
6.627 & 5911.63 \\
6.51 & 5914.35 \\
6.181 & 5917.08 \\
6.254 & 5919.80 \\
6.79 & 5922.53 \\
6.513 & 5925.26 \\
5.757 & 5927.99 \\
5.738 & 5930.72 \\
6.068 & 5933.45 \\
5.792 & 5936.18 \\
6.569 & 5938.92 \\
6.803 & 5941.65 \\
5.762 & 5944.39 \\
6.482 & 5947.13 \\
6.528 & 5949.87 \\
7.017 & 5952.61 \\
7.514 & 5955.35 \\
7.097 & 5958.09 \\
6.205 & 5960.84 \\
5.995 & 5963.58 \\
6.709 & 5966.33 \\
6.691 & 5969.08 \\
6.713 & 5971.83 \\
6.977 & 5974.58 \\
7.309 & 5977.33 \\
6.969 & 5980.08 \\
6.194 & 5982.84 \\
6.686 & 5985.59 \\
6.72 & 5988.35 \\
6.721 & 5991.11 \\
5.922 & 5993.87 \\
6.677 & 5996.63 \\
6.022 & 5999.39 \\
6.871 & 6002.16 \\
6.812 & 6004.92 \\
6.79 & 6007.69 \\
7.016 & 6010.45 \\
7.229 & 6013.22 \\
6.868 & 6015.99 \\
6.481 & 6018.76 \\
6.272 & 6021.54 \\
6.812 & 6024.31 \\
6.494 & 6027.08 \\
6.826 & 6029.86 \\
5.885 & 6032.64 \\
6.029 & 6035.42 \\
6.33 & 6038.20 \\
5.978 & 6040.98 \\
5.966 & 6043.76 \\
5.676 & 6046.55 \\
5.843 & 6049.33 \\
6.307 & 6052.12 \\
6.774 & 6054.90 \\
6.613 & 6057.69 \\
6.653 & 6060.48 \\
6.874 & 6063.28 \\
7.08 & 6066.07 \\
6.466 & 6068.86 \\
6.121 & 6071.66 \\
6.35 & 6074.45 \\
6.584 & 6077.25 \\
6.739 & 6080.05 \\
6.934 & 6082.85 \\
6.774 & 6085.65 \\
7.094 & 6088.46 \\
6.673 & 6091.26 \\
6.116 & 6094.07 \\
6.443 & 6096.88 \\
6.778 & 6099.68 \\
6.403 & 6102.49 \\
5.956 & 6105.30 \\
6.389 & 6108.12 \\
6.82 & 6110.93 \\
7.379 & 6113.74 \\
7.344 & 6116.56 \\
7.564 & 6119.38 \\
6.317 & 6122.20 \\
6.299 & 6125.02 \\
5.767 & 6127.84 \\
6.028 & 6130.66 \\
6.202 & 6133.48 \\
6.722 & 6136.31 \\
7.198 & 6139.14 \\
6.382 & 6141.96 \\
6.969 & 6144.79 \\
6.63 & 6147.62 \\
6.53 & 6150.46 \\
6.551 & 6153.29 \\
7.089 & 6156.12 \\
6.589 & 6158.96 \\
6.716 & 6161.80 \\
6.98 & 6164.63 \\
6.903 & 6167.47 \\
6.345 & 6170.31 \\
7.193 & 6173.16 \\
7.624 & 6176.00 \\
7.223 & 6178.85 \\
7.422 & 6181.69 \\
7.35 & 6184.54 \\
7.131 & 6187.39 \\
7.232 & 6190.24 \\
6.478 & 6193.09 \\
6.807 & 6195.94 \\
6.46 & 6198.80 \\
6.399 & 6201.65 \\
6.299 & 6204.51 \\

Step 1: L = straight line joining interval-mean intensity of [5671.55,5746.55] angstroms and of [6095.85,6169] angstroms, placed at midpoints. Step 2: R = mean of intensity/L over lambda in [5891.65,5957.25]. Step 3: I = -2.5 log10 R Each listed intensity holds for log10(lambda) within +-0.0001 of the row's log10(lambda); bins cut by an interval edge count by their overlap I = 0.05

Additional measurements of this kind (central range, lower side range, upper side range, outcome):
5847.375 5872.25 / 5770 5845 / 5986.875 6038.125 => 0.03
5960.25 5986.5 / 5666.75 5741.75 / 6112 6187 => 0.02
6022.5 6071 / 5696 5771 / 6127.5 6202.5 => 0.08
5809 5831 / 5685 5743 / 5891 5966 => 0.07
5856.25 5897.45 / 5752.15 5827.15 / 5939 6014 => 0.08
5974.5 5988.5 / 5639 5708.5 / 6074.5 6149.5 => -0.04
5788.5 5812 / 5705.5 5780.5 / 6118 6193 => -0.03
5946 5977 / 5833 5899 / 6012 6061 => -0.07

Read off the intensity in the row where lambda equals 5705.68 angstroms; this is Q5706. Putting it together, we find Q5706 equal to 7.305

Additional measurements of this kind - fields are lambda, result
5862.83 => 5.953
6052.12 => 6.307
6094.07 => 6.116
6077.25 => 6.584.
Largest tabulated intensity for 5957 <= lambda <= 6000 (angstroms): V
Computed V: 7.309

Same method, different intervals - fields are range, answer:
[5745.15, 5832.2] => 8.099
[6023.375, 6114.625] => 7.379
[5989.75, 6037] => 7.229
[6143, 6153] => 6.969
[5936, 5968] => 7.514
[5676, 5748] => 8.029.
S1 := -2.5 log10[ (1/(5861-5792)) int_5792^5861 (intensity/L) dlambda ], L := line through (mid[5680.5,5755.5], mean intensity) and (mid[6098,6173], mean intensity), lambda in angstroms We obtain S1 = 0.05 mag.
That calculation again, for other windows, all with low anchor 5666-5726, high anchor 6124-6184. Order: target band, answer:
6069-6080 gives 0.05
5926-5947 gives 0.10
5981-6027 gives 0.02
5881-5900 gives 0.07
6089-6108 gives 0.05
